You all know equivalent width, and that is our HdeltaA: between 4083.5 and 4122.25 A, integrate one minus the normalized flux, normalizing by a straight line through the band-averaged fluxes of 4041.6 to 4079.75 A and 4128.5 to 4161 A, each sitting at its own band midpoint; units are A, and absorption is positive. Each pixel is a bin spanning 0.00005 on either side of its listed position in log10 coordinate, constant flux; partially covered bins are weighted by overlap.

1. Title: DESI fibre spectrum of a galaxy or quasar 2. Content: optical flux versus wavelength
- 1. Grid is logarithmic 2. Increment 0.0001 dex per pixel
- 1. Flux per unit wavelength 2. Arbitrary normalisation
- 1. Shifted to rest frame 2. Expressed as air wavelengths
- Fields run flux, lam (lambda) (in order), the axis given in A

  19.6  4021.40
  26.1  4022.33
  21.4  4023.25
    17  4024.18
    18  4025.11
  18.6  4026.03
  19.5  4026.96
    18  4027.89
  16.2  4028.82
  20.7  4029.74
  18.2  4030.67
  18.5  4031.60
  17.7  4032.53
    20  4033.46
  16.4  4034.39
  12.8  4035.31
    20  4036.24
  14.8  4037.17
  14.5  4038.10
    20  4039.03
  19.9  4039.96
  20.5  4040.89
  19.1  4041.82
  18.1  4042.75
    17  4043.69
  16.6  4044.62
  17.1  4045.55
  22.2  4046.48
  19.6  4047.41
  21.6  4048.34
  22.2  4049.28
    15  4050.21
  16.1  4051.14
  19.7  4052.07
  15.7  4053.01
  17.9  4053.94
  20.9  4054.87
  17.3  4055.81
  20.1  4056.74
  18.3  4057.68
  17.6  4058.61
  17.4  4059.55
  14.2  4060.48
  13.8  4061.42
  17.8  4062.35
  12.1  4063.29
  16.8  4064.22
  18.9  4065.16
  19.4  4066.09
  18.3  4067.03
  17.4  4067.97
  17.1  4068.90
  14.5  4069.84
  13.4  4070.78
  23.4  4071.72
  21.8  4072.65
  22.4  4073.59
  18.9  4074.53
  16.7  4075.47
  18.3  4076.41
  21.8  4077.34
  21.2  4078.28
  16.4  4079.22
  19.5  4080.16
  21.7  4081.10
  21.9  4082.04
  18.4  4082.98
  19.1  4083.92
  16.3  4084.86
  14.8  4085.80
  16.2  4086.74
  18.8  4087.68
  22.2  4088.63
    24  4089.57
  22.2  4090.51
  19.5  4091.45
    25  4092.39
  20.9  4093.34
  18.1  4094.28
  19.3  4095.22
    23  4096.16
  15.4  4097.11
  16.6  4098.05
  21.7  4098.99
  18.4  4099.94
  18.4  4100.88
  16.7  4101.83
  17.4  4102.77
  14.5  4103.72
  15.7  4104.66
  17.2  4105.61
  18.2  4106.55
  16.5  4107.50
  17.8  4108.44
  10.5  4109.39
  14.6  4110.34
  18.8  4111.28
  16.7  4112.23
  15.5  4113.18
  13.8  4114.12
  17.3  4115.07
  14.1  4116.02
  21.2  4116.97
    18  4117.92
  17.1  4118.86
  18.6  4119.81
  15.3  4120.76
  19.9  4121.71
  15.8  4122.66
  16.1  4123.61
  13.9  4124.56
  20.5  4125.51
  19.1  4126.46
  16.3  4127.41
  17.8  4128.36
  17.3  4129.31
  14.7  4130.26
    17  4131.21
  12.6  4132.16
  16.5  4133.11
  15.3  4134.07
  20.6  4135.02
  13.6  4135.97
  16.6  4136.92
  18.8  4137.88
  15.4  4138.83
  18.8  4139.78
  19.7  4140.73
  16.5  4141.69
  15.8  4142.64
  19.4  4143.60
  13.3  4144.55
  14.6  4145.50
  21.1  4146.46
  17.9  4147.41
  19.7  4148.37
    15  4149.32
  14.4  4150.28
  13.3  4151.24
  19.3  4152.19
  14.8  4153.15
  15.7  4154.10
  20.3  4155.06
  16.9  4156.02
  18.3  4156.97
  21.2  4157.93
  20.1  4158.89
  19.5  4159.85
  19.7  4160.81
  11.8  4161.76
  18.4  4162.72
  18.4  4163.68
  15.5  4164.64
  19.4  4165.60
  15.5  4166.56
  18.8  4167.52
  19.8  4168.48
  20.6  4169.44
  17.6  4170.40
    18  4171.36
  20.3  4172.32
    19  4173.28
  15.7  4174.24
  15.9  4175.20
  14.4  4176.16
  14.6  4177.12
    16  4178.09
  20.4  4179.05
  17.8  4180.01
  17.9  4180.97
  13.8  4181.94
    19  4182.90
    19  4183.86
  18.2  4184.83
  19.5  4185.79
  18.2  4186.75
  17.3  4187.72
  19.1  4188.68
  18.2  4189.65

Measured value -0.6 A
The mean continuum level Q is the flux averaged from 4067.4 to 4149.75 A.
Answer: 17.8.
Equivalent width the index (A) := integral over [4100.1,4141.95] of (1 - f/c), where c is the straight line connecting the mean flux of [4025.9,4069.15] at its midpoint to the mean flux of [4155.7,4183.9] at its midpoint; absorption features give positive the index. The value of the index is 2.50 A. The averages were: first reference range 17.9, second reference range 17.8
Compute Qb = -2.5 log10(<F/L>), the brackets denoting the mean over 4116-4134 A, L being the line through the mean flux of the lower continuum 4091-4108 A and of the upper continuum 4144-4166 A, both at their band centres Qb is 0.06 mag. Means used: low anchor 18.5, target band 17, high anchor 17.3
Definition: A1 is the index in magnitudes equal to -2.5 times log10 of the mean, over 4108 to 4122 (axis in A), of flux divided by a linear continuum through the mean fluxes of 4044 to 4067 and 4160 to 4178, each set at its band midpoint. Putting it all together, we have 0.07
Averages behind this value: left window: 17.9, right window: 17.4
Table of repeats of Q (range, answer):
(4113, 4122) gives 17.1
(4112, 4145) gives 16.8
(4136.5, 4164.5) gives 17.4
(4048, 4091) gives 18.5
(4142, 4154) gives 16.5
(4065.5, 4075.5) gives 18.6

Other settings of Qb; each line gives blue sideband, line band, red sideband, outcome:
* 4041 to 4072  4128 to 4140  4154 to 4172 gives 0.103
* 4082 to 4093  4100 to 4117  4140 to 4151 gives 0.153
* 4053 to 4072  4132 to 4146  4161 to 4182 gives 0.047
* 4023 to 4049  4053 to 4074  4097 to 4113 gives 0.001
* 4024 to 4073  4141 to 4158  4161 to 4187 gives 0.039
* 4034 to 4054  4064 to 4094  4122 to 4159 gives -0.096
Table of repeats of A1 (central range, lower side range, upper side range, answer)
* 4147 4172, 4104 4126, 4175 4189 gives -0.03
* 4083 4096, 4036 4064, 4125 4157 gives -0.13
